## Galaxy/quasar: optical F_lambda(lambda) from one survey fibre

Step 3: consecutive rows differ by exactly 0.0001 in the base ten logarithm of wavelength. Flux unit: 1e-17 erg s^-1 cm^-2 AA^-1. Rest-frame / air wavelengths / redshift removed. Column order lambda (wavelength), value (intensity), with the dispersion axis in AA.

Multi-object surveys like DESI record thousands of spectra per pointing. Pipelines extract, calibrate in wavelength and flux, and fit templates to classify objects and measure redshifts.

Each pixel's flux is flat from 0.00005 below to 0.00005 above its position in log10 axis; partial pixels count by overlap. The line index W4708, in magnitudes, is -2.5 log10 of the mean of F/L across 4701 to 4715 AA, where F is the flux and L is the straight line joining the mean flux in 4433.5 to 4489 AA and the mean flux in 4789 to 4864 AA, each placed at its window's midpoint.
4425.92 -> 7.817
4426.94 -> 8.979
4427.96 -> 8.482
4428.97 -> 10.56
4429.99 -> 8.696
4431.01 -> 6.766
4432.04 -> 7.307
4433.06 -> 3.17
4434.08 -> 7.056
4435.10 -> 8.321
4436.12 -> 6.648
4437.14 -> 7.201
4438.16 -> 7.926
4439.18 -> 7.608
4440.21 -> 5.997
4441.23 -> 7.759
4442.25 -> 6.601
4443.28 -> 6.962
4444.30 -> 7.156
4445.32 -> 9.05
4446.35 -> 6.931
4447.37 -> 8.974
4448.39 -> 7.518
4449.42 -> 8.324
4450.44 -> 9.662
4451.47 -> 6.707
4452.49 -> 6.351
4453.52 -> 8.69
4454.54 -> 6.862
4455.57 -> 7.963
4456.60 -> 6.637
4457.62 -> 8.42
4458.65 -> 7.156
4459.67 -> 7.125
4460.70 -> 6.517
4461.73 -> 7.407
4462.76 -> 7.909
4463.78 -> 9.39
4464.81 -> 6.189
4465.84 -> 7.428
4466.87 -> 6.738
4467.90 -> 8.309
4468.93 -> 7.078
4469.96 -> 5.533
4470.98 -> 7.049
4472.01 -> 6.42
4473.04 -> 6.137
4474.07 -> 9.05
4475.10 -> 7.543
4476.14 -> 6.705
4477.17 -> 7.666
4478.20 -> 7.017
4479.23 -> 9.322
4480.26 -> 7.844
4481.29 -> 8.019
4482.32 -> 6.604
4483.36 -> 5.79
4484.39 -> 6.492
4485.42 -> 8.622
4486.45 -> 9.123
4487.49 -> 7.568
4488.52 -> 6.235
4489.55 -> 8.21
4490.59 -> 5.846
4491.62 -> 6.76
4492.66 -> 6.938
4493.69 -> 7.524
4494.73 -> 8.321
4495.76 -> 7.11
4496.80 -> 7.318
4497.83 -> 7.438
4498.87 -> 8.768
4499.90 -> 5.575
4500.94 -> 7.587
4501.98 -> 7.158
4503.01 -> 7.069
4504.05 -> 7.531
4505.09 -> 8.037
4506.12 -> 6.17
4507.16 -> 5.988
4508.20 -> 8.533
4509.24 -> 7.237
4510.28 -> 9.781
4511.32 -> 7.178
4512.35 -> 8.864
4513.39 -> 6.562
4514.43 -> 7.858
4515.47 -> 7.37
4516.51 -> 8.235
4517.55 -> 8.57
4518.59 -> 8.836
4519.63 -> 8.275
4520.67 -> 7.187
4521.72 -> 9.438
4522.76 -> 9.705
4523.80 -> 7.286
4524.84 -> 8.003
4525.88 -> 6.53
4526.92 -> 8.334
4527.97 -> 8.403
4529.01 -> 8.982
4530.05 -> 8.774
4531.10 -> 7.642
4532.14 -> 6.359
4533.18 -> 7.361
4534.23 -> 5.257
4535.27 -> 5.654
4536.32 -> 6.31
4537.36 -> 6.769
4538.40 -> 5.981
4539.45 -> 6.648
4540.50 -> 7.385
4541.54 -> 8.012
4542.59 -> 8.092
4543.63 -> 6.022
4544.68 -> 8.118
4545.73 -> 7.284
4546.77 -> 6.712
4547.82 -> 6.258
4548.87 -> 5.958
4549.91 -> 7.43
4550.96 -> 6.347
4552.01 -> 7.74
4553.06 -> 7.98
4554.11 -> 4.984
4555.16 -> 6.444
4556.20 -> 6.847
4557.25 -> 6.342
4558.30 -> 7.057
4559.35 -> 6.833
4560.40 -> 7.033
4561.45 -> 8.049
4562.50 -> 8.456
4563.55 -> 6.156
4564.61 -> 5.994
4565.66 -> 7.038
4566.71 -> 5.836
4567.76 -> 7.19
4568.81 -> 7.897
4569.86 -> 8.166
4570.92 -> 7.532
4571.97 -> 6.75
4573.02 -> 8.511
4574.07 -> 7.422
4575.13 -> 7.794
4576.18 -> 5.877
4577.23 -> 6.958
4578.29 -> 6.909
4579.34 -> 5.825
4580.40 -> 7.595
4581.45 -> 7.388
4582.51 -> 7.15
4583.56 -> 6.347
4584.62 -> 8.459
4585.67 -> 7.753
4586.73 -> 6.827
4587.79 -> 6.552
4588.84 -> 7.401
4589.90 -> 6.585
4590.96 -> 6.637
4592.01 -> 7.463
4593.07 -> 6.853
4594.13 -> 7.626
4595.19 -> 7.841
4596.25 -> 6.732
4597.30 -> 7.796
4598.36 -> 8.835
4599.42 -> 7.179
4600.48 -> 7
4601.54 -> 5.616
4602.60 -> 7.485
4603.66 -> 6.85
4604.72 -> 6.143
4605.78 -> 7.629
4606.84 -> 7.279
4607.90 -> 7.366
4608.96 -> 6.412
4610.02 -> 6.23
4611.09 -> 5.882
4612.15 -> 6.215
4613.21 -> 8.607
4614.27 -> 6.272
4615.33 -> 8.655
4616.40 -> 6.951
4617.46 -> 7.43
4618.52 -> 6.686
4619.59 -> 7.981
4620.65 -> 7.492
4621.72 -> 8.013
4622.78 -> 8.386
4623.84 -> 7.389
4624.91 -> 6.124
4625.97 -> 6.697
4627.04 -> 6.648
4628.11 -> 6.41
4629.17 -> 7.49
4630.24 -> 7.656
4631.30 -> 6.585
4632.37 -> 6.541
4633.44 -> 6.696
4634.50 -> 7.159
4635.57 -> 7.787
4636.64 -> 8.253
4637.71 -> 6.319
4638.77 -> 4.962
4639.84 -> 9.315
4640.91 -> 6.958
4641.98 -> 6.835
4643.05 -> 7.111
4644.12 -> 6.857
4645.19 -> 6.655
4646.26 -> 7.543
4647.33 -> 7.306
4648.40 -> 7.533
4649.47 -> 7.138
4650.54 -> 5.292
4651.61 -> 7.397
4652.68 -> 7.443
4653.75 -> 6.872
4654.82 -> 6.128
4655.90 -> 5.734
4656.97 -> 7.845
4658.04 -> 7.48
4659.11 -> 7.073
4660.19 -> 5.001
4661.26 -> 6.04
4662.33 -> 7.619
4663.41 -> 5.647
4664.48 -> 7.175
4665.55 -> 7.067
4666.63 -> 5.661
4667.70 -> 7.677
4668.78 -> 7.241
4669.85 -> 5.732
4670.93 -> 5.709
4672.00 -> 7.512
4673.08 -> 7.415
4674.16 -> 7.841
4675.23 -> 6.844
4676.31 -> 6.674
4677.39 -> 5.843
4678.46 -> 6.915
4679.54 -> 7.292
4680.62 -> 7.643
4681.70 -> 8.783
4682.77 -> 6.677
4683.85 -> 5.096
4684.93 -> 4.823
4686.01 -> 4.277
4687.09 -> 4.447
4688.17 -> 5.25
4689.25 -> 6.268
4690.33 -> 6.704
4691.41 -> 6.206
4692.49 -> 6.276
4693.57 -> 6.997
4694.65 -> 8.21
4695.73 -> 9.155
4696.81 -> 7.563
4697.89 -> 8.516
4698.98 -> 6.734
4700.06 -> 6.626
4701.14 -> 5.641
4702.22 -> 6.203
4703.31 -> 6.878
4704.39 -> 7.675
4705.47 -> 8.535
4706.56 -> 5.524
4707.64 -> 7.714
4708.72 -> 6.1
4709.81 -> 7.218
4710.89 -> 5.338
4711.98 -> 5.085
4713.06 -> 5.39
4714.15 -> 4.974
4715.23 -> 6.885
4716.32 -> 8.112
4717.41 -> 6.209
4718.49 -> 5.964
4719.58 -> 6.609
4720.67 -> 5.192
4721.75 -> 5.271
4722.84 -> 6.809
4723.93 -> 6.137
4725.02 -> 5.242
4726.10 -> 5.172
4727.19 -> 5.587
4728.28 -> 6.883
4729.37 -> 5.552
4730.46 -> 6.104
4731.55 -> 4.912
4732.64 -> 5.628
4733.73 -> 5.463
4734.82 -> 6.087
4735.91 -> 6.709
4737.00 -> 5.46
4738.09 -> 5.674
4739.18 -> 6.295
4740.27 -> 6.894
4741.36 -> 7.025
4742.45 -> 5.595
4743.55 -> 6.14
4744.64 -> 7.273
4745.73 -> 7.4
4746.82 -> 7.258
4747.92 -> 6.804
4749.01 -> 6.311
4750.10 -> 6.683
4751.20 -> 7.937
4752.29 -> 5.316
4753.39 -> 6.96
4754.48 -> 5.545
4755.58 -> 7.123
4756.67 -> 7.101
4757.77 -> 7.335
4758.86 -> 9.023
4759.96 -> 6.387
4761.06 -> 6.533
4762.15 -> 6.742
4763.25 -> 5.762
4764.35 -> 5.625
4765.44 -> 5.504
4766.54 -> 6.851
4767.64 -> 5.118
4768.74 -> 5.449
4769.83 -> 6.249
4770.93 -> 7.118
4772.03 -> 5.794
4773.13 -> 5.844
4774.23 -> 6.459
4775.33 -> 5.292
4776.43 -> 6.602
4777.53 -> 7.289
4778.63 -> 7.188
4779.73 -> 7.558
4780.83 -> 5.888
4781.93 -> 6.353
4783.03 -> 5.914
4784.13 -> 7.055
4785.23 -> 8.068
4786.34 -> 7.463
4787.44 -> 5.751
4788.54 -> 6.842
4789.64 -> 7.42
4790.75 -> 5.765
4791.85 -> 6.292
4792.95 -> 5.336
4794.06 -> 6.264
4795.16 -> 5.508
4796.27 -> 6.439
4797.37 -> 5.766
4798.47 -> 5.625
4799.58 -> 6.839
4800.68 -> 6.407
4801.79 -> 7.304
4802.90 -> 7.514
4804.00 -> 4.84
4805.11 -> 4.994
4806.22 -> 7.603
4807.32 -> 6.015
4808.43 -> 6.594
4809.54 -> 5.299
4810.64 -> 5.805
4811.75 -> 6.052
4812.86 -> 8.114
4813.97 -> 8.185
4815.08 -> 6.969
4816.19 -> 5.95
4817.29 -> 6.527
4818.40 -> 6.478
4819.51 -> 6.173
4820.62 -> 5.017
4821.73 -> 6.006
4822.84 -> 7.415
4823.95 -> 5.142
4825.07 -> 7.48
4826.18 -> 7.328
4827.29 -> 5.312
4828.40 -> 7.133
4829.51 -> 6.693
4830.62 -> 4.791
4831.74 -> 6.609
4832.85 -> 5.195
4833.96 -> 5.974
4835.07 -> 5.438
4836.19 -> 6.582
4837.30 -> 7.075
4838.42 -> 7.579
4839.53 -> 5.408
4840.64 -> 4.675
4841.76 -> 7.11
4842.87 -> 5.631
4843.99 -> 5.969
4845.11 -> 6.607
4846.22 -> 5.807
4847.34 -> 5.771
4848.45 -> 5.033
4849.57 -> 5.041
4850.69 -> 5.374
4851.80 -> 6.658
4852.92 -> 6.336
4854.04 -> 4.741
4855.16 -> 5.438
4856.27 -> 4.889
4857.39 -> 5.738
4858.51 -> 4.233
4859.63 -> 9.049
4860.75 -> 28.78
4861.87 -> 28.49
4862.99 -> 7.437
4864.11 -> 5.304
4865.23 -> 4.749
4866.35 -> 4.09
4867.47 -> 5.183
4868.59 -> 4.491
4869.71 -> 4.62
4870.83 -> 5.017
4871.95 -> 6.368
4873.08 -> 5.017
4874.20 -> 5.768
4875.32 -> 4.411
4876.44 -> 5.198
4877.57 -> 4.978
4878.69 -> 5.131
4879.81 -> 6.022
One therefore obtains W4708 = 0.11 mag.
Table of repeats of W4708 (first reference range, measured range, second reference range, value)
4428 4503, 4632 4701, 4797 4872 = 0.04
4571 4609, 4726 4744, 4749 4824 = 0.11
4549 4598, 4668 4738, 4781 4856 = 0.04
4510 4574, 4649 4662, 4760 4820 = 0.04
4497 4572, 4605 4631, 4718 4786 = -0.03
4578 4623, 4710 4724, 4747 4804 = 0.12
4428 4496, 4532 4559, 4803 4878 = 0.07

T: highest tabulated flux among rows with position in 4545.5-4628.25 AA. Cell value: 8.835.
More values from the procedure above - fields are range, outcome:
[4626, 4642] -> 9.315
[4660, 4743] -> 9.155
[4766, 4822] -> 8.185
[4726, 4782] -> 9.023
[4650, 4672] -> 7.845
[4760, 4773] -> 7.118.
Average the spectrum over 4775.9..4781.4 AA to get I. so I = 6.91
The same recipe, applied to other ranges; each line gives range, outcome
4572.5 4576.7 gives 7.4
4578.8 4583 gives 6.99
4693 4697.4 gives 7.99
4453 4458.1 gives 7.71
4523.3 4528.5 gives 7.72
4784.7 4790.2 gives 7.09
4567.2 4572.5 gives 7.5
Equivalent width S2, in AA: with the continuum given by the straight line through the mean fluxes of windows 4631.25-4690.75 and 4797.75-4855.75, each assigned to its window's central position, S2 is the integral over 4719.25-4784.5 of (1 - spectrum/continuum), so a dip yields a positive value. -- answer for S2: 1.04 AA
